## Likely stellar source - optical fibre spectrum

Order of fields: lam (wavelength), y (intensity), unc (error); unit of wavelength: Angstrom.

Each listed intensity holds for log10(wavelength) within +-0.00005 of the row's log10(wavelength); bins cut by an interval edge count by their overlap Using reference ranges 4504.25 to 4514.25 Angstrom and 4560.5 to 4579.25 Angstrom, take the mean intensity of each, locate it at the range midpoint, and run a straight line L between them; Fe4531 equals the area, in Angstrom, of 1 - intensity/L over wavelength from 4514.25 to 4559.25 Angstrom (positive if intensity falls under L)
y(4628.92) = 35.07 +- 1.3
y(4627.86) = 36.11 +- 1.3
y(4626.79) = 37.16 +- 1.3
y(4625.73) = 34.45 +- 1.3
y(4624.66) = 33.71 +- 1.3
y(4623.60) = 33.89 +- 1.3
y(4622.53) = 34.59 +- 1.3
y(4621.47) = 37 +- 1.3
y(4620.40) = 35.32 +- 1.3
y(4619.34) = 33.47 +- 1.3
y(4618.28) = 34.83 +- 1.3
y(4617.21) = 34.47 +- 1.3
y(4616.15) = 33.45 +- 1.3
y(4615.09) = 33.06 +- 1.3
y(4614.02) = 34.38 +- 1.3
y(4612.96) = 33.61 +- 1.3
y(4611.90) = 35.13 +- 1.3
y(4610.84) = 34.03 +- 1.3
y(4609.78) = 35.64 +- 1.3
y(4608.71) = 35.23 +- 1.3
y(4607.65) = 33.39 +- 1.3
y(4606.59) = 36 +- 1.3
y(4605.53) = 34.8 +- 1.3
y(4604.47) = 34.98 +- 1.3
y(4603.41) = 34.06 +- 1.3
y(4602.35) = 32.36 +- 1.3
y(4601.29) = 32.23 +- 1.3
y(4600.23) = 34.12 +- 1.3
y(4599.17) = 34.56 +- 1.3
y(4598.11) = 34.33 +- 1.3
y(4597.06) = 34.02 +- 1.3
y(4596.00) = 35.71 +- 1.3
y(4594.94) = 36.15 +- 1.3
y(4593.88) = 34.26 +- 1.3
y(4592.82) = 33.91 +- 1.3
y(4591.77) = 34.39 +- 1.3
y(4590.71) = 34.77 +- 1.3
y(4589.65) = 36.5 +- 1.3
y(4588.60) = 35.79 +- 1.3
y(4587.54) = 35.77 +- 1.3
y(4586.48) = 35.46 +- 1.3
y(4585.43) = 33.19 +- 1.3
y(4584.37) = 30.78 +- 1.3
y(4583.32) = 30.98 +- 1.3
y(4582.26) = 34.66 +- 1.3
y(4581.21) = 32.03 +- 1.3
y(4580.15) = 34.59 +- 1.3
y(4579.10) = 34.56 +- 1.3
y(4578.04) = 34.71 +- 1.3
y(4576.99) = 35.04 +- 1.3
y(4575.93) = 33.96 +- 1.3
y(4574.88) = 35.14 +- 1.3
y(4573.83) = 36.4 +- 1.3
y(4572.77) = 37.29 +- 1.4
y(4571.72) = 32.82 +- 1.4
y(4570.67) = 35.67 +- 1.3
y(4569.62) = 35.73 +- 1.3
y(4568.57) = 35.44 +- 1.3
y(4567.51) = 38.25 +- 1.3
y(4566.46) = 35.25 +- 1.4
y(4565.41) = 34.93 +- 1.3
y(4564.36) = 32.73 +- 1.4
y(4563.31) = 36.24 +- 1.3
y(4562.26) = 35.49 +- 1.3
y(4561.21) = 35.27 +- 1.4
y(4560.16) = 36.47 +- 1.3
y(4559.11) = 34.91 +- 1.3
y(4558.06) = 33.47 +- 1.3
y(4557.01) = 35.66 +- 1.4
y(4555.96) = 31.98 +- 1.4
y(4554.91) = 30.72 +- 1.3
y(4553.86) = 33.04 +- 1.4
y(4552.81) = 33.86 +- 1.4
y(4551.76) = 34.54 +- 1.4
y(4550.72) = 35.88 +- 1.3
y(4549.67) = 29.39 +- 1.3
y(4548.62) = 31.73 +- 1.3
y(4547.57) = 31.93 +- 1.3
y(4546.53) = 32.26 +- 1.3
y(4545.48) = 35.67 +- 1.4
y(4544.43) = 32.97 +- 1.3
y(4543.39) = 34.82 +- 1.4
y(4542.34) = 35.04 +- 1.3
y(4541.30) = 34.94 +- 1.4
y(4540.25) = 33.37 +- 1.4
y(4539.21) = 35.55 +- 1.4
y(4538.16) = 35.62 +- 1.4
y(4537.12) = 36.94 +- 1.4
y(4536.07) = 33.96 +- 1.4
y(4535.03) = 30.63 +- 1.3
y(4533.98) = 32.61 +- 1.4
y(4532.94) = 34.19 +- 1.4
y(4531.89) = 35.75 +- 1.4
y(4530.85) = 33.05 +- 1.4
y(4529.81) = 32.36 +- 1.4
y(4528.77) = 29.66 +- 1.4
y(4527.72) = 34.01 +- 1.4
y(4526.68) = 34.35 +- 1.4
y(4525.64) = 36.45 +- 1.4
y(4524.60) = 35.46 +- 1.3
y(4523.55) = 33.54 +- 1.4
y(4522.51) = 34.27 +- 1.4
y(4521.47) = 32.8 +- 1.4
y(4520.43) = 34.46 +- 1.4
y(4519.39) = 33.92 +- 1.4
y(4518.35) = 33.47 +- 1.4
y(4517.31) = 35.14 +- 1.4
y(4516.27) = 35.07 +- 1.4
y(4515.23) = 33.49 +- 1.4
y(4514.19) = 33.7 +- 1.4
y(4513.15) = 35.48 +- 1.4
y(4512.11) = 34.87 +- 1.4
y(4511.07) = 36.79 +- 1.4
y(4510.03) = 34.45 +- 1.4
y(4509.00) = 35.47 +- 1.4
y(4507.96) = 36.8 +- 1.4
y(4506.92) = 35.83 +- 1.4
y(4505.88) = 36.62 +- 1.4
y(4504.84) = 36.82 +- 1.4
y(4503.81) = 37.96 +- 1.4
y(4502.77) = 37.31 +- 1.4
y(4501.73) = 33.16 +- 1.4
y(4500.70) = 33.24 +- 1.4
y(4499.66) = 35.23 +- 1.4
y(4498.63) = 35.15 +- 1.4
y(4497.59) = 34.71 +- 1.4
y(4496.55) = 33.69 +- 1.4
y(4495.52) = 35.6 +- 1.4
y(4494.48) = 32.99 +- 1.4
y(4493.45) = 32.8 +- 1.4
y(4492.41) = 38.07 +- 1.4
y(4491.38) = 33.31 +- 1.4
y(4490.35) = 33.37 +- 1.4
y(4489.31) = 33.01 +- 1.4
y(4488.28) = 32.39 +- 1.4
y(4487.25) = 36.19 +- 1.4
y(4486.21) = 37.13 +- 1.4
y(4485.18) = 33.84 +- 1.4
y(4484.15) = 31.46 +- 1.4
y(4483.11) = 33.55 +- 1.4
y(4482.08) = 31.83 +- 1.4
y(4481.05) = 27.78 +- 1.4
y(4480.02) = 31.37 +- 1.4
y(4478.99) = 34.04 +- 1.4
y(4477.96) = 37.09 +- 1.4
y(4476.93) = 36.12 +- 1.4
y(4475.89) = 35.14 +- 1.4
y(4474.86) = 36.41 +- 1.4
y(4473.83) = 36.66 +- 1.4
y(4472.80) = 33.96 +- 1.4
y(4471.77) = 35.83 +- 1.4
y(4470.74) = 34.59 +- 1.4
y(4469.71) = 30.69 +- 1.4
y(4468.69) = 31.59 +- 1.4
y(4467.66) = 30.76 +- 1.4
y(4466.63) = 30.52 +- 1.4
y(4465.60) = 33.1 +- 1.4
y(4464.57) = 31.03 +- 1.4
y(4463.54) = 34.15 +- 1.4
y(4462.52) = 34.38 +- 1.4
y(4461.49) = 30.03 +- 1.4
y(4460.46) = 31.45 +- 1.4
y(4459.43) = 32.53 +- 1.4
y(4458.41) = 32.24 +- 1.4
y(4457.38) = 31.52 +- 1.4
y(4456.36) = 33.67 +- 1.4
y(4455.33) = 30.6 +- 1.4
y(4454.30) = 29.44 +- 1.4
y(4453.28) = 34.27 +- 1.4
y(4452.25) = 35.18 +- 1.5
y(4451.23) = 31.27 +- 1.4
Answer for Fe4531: 2.3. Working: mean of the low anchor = 35.8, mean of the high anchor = 35.3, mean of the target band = 33.8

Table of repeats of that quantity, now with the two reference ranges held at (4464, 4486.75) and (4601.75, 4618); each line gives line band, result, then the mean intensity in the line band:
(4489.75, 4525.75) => -1.4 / 34.9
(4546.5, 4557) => 0.4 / 32.7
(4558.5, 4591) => -0.8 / 34.9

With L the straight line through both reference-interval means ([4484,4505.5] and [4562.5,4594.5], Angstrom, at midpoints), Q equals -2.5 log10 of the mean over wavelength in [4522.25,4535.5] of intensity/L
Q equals 0.037 mag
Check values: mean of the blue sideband 34.7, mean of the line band 33.5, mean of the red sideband 34.7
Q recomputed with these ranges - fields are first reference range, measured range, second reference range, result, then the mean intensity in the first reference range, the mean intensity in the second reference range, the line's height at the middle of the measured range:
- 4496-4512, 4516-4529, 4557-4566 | 0.04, 35.5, 35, 35.4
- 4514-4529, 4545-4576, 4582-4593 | -0.01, 34.1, 34.2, 34.2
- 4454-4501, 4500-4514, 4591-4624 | -0.07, 33.4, 34.4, 33.6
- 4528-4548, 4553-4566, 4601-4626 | -0.01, 33.8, 34.3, 33.9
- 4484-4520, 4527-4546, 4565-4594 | 0.03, 34.9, 34.7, 34.8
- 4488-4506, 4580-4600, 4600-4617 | 0.00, 34.7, 34.2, 34.3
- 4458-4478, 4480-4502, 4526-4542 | -0.01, 33.3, 33.8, 33.5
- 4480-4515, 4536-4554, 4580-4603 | 0.01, 34.5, 34.1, 34.3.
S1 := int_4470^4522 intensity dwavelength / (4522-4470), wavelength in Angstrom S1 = 34.6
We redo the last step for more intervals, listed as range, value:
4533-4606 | 34.3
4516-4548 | 34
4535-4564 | 34.1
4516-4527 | 34.4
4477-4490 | 33.4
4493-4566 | 34.3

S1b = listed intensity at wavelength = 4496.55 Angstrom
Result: 33.69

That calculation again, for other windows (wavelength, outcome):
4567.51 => 38.25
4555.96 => 31.98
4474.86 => 36.41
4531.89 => 35.75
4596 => 35.71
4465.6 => 33.1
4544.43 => 32.97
